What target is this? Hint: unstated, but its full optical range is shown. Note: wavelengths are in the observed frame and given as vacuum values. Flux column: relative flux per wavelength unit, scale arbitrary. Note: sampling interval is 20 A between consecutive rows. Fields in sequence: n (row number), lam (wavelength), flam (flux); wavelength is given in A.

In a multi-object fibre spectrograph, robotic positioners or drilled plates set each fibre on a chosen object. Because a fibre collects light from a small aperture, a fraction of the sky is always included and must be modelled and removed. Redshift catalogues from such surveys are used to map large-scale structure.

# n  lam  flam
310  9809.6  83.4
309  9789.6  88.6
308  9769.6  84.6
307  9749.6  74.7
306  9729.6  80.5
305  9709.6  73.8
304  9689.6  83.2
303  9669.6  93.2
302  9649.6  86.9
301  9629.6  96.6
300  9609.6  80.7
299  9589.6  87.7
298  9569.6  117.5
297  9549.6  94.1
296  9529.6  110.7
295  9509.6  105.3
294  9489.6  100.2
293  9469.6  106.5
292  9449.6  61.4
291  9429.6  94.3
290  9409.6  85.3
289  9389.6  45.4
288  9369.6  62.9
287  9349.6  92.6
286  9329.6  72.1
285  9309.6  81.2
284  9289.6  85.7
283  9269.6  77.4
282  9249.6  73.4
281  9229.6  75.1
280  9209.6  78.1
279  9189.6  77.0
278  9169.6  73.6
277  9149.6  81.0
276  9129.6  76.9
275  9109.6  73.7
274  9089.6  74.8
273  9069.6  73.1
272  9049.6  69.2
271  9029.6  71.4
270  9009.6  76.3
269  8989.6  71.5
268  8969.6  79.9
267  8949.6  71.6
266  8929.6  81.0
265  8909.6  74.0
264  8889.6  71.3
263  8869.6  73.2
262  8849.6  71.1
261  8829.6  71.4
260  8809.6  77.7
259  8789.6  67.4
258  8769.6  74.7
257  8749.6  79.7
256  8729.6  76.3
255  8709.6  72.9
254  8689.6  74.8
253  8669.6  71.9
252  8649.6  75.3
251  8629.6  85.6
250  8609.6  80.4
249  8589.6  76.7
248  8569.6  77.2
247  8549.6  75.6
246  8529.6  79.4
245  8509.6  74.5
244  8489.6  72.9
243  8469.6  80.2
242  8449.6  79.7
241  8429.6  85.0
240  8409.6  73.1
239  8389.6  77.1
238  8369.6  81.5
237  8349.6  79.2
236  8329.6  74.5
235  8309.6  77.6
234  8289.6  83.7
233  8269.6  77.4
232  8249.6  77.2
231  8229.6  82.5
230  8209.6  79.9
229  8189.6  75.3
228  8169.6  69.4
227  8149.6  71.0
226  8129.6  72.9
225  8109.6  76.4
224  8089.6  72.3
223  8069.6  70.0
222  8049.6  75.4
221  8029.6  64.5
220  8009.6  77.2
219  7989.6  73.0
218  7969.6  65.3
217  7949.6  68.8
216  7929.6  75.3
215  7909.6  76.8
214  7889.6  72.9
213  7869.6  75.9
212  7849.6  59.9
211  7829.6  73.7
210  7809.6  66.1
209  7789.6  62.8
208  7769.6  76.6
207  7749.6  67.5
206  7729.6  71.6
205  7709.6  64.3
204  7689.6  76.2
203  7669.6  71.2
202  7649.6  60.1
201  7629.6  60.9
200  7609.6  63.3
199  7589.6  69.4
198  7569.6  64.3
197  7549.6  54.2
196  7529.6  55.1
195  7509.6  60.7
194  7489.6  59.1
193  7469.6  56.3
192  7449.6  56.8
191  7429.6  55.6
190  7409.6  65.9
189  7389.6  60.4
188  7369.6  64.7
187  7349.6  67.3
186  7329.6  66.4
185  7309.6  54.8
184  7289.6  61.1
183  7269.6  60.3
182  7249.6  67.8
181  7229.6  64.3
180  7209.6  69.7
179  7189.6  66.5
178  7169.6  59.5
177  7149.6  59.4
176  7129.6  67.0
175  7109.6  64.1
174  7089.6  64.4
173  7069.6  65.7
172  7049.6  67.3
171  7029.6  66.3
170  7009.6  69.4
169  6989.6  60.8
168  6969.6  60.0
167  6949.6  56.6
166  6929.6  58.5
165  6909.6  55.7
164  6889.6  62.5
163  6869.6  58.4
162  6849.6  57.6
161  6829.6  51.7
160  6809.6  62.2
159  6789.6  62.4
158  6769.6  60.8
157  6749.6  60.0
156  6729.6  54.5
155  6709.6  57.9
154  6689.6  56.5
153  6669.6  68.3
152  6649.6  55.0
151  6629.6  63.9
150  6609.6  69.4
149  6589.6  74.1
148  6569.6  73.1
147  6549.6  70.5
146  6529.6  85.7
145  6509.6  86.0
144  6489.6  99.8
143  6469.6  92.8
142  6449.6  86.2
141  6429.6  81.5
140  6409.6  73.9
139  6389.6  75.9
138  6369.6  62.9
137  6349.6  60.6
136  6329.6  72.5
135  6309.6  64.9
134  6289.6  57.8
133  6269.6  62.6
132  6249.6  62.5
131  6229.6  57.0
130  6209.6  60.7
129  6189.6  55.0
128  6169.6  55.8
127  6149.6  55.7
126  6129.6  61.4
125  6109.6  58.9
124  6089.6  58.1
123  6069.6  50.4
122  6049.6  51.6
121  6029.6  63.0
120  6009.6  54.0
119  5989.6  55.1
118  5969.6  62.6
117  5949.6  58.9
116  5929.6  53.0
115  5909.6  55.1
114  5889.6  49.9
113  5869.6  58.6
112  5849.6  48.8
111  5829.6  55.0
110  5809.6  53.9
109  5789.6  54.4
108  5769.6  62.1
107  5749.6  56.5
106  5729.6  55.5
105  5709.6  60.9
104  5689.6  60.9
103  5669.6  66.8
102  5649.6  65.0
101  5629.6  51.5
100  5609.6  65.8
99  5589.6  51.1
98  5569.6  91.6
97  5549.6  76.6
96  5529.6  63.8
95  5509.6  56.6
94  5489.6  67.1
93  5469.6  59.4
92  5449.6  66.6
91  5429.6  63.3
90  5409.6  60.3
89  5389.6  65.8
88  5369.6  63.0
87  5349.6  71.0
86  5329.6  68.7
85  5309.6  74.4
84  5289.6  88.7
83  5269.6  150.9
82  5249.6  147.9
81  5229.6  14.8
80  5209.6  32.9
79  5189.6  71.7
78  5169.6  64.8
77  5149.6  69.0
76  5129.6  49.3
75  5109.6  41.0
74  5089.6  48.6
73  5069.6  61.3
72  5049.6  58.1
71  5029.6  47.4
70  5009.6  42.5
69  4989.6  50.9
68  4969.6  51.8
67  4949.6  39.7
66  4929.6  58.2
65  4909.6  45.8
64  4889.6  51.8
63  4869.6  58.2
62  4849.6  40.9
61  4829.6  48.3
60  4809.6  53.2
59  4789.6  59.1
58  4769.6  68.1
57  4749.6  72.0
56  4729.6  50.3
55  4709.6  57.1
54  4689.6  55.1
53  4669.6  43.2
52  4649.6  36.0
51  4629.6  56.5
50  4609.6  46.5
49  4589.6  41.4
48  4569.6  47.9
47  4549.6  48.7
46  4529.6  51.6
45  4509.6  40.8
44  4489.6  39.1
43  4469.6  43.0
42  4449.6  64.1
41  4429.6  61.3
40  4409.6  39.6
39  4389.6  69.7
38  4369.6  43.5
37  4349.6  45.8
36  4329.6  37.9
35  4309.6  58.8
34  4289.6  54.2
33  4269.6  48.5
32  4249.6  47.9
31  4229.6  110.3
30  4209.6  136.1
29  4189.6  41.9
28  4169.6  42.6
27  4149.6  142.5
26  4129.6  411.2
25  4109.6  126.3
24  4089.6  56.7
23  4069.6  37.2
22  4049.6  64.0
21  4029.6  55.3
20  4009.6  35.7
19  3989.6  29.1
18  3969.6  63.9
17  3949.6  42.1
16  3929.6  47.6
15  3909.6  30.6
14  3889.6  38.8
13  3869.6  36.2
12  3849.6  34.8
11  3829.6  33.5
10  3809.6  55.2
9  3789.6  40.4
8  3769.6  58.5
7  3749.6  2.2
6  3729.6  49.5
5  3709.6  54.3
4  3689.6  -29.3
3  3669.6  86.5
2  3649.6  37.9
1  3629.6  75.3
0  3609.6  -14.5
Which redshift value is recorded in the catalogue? 0.051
